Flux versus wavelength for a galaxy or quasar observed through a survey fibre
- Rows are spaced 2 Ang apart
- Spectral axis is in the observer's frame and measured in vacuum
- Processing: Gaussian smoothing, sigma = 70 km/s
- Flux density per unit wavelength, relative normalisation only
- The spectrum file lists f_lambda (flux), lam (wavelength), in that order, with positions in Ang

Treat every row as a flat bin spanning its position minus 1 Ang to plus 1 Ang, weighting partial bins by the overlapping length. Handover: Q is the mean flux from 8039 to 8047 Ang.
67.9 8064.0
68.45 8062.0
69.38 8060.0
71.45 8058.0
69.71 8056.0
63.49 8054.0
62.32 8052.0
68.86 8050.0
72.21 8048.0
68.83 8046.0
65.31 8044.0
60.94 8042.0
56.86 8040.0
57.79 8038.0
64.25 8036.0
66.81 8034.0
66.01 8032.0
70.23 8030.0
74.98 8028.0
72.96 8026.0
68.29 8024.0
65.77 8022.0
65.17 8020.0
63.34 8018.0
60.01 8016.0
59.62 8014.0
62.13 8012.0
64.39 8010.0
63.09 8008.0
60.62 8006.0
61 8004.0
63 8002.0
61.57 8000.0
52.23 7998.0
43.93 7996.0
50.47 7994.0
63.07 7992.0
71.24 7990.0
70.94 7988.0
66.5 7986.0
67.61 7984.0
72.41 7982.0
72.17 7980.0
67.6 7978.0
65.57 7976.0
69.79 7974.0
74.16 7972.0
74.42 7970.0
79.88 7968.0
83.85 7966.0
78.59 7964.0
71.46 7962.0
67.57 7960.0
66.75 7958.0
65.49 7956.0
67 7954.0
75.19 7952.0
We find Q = 63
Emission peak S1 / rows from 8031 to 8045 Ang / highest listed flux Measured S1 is 66.81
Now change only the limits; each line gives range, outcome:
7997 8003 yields 63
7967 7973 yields 79.88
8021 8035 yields 74.98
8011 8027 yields 72.96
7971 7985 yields 74.16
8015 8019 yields 63.34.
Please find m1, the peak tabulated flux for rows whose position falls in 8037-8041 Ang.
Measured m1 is 57.79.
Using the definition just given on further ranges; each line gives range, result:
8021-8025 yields 68.29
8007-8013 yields 64.39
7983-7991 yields 71.24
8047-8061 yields 72.21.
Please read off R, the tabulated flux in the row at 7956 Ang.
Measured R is 65.49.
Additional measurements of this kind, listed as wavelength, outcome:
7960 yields 67.57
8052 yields 62.32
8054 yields 63.49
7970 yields 74.42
